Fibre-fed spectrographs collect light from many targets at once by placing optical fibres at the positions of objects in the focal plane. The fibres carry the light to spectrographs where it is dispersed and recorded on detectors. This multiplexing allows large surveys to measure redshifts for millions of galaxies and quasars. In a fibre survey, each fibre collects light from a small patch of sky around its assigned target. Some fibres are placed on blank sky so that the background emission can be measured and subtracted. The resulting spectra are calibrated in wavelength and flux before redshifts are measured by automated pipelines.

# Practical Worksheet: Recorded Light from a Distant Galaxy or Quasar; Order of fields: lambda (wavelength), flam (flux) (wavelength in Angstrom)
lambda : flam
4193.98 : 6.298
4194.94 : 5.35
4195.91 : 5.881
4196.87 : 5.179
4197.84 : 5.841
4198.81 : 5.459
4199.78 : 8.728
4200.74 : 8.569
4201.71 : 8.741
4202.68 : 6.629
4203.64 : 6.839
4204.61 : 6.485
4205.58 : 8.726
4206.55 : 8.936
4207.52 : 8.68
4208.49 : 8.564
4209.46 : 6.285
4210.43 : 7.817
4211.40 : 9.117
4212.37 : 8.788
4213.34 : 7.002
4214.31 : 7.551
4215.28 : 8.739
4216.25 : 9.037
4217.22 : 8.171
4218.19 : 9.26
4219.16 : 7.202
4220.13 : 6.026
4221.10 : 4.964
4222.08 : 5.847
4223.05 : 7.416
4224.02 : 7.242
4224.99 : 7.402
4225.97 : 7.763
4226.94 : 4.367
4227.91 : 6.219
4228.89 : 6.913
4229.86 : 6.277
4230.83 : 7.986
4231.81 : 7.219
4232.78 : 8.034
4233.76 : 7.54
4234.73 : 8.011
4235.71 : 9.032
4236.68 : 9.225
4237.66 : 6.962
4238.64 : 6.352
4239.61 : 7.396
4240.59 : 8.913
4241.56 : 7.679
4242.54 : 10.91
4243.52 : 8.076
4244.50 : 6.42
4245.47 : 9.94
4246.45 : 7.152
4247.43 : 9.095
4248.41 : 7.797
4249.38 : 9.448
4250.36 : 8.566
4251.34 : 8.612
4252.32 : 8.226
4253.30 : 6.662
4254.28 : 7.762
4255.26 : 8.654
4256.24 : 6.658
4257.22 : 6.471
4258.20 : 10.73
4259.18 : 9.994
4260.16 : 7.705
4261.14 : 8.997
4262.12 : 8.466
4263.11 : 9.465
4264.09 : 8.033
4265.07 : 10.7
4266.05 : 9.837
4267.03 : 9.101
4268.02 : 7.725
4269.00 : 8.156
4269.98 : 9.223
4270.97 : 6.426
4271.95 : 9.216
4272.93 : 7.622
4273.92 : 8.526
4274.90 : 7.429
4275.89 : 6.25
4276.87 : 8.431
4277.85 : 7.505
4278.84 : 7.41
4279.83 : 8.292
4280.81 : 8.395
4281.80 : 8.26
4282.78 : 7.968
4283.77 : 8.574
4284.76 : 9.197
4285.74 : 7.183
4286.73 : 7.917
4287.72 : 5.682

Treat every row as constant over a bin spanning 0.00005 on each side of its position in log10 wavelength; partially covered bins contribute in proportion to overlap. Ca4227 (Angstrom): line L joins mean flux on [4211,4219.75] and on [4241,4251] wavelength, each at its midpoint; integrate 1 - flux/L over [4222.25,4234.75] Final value 2.01 Angstrom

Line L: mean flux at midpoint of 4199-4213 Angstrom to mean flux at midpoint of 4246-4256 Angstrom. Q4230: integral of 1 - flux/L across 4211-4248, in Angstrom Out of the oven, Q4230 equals 1.9 Angstrom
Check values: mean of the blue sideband 8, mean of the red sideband 8.16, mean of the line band 7.66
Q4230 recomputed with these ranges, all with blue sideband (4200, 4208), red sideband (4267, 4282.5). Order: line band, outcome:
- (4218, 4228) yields 1.7 Angstrom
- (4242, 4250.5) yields -0.7 Angstrom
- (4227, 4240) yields 1.0 Angstrom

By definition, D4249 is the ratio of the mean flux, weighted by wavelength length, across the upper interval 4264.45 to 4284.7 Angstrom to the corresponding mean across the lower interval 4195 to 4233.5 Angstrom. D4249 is 1.1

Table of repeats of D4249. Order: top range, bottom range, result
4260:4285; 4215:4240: 1.14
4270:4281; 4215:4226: 1.06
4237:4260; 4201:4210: 1.05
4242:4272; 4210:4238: 1.14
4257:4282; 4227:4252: 1.06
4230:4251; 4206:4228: 1.08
